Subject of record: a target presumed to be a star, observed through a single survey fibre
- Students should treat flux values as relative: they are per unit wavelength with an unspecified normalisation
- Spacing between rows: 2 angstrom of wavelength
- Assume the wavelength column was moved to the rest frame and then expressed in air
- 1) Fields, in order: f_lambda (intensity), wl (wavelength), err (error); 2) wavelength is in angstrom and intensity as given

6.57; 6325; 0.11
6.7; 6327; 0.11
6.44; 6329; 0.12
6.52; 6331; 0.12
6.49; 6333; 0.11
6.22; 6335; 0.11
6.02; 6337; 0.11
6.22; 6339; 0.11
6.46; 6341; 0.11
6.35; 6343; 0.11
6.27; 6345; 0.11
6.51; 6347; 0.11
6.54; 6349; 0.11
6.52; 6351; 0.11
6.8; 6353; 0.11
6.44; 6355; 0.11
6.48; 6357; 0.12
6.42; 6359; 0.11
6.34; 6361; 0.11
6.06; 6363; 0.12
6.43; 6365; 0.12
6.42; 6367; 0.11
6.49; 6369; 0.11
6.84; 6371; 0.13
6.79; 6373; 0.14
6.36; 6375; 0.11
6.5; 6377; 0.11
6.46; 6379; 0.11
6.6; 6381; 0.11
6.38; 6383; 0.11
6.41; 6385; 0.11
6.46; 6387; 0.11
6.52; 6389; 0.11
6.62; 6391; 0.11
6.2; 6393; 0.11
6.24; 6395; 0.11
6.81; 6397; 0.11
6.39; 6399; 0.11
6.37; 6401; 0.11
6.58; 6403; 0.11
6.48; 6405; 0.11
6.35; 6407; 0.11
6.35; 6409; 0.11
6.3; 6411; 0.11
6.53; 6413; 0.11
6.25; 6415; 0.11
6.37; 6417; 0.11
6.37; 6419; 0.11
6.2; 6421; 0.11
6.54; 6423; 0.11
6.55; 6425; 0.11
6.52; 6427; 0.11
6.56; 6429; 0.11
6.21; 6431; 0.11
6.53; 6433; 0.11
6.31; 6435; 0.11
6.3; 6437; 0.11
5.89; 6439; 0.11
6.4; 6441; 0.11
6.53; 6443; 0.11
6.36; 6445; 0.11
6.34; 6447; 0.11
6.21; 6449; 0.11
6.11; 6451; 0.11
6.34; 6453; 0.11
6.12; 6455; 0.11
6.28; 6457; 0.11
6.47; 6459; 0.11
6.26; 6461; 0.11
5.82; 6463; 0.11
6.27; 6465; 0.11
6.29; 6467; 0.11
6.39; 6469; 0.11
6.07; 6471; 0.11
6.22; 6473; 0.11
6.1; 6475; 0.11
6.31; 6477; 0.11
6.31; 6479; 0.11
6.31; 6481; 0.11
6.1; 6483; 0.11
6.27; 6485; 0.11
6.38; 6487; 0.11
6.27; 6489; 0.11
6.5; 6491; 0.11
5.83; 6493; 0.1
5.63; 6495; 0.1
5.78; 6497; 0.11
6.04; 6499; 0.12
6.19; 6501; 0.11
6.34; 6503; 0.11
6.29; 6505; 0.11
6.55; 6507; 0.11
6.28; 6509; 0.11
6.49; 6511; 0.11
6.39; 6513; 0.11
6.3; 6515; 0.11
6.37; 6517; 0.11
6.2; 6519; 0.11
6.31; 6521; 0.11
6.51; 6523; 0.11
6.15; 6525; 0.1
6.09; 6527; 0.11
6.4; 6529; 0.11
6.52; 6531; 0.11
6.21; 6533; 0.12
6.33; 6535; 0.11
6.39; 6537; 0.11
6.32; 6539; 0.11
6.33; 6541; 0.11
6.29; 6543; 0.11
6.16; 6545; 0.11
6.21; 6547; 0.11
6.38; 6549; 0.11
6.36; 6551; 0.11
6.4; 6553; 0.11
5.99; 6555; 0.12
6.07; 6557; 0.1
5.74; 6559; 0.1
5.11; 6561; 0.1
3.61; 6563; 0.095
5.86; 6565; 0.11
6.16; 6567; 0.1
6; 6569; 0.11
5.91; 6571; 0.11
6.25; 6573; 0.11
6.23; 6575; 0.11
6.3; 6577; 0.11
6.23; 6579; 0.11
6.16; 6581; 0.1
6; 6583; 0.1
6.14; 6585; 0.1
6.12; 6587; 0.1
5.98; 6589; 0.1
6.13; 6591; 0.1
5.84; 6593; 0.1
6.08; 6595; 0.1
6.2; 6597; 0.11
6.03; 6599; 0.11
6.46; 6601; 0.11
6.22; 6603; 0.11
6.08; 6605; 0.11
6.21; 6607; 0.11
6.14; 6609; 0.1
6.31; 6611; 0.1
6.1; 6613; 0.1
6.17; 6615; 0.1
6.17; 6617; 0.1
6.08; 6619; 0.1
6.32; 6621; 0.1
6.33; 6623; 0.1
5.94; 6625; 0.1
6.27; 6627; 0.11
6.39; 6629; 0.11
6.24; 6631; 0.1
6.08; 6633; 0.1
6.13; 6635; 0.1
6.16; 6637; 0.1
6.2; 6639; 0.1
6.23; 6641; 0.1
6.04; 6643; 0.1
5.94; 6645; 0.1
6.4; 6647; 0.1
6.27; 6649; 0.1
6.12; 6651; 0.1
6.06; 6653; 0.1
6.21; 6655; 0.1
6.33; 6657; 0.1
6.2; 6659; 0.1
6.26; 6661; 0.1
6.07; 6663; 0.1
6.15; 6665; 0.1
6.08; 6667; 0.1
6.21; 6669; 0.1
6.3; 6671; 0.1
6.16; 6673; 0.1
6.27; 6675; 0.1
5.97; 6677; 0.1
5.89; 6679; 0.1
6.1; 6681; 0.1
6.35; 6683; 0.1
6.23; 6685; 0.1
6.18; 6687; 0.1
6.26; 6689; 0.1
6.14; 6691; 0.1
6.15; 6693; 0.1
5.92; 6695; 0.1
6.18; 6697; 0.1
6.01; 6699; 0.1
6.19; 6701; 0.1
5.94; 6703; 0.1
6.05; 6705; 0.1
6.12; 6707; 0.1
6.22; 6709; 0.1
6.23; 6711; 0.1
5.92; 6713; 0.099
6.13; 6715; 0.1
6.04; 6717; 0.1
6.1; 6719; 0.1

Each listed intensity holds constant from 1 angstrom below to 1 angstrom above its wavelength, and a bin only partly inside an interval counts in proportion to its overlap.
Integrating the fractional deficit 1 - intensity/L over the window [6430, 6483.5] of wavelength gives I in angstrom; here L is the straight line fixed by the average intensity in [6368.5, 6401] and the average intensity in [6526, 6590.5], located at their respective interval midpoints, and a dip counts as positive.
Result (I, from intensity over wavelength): 0.57 angstrom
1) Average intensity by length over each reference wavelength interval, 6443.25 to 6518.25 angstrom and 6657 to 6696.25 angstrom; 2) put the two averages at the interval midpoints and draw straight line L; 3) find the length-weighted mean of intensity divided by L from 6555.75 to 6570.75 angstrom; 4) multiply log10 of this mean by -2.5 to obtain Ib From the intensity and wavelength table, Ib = 0.12 mag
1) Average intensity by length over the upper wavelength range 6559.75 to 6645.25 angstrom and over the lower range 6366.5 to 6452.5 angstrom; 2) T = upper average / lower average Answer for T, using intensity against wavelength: 0.94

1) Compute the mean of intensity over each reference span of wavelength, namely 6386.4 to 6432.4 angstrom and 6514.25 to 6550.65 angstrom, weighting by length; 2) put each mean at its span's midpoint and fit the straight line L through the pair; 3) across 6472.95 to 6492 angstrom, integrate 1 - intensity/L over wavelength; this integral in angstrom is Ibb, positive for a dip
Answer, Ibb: 0.2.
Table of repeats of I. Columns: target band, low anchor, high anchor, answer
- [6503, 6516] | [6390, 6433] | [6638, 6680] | -0.13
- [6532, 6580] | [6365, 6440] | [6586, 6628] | 1.44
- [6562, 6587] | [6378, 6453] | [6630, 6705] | 1.31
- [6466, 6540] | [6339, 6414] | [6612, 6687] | 0.83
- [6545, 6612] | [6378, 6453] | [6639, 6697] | 2.30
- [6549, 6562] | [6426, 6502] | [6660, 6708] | 0.45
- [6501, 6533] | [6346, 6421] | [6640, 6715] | -0.11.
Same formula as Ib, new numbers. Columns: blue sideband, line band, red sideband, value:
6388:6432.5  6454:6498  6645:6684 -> 0.03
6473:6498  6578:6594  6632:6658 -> 0.02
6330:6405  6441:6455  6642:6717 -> 0.01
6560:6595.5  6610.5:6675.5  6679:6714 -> -0.03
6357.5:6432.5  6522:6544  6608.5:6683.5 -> 0.00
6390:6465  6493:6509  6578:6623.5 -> 0.03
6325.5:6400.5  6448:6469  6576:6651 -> 0.02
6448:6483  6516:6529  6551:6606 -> -0.03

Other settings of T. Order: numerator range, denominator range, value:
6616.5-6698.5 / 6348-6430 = 0.96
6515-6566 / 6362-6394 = 0.94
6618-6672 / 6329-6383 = 0.96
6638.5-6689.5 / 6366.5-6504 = 0.97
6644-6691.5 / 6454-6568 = 1.00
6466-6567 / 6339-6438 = 0.96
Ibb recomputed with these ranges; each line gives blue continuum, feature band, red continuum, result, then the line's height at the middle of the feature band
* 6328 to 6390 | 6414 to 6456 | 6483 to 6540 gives 0.1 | 6.35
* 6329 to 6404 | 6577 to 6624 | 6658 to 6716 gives 0.5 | 6.22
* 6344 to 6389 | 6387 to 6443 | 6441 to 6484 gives -0.3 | 6.36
